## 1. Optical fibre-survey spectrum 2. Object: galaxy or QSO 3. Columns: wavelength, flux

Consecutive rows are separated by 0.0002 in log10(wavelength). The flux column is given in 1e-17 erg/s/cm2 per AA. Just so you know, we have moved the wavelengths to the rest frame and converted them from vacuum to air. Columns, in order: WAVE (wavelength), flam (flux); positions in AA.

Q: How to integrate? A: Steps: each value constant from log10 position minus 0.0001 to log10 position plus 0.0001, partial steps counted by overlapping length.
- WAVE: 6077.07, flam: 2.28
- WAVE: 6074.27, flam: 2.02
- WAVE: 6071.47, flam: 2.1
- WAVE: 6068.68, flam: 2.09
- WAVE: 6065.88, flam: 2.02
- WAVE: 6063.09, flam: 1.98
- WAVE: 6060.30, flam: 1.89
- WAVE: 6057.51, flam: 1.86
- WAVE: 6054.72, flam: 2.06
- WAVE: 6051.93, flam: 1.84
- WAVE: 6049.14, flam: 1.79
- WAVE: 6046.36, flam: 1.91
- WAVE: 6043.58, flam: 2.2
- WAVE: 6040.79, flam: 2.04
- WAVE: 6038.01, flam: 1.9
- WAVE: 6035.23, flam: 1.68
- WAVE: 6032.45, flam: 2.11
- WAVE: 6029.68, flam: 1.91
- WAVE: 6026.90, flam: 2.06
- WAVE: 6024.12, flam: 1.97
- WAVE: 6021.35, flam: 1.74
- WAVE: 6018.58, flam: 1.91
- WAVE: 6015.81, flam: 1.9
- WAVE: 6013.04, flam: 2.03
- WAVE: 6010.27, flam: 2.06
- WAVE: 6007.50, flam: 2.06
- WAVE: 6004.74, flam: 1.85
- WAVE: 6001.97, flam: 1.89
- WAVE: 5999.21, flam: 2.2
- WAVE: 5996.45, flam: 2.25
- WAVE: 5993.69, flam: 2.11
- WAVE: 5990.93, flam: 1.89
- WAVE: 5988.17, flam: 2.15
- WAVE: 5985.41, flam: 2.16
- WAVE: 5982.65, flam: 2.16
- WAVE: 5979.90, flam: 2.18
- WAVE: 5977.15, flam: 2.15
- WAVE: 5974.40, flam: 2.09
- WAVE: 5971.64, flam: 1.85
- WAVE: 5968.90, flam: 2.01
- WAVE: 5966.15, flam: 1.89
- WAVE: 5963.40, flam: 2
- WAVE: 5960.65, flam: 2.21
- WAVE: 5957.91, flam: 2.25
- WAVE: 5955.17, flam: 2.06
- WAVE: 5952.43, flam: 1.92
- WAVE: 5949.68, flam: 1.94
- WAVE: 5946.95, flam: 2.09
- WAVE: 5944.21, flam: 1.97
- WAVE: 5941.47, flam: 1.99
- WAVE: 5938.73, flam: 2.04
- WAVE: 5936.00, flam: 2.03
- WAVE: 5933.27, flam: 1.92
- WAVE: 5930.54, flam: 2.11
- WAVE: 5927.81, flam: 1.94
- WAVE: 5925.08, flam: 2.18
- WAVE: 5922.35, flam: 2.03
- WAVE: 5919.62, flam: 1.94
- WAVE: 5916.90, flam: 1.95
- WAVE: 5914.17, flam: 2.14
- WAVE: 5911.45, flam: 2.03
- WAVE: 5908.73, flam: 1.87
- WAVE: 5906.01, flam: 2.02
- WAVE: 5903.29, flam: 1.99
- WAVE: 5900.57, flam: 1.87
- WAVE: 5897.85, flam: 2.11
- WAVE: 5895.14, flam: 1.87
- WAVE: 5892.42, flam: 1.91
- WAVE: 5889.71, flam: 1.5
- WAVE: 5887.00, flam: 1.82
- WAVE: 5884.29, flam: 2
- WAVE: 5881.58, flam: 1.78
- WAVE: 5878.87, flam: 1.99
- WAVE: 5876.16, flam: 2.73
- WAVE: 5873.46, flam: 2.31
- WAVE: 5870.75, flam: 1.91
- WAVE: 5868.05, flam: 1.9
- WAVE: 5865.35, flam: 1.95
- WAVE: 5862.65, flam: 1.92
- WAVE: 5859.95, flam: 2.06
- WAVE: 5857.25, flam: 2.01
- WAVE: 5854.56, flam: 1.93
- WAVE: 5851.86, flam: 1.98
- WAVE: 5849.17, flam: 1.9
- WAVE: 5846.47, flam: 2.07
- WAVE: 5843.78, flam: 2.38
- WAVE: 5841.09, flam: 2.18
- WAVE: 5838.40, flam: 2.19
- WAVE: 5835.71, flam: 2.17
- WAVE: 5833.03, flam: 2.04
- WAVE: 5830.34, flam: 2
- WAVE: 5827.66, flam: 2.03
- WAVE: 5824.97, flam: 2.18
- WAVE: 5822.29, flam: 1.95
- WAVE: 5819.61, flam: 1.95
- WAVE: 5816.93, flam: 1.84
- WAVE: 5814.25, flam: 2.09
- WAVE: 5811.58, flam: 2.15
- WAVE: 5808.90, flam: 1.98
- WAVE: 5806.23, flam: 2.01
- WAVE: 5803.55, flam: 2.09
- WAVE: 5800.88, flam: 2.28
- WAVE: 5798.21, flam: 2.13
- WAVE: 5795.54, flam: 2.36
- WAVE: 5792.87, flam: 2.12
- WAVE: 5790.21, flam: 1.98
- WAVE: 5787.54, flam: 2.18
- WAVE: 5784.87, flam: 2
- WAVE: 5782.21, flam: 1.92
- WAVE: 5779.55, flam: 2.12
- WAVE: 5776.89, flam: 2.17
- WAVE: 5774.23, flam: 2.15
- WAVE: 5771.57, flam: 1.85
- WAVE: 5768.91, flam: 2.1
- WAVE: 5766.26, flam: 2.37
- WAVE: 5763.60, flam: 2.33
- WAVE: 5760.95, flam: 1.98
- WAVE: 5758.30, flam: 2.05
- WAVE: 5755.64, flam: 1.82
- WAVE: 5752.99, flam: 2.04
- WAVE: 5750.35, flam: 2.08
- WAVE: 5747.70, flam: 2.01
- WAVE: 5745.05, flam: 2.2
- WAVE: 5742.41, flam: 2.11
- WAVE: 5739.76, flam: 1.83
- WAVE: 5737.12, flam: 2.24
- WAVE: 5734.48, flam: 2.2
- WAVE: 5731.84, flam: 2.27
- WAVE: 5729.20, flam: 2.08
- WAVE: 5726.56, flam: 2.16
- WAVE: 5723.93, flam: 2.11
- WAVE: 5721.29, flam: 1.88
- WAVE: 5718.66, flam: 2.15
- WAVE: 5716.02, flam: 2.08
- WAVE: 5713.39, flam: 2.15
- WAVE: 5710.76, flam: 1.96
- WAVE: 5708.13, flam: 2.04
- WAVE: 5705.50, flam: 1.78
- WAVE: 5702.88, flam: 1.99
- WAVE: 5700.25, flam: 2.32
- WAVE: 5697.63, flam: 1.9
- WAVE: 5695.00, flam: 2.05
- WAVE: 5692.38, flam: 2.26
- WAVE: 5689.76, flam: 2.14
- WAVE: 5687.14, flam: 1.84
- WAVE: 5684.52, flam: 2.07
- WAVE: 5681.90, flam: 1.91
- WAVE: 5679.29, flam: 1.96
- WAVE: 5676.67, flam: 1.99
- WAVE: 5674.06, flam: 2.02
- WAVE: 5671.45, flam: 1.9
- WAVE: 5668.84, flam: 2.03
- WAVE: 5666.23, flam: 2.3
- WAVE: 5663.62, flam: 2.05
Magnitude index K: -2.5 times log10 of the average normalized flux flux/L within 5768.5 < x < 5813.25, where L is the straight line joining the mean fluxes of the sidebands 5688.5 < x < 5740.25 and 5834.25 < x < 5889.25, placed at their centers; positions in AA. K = -0.01 mag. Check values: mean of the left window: 2.08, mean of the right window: 2.05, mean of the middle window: 2.09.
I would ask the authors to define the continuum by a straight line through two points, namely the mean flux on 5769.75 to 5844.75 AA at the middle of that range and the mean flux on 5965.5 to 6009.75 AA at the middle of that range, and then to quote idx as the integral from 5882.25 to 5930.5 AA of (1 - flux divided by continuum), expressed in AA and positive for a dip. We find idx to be 2.75 AA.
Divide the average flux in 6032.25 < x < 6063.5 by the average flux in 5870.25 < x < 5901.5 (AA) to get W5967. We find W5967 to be 1.0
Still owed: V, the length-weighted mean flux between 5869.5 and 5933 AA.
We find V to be 2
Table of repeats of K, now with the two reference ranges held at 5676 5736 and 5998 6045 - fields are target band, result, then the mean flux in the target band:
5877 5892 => 0.09 mag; 1.85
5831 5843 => -0.07 mag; 2.15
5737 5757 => 0.01 mag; 2.03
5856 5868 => 0.02 mag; 1.98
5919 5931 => -0.02 mag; 2.04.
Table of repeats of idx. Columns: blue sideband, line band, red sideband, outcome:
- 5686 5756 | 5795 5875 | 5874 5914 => -2.2 AA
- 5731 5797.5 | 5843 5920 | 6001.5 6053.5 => 1.4 AA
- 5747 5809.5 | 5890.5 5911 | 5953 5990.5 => 1.4 AA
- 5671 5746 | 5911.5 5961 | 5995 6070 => -1.0 AA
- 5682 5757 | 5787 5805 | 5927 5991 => -0.9 AA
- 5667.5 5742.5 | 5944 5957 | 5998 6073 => -0.1 AA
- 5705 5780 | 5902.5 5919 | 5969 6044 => 0.3 AA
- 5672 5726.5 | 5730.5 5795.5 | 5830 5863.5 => -1.5 AA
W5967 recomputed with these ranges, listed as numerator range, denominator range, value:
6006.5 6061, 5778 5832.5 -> 0.94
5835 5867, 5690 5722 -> 1.00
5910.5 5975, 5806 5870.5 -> 0.99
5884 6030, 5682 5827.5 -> 0.97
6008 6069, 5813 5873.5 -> 0.96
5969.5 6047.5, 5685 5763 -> 0.98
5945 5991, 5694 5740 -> 1.00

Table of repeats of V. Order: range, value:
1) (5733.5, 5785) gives 2.08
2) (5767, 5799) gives 2.09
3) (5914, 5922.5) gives 1.99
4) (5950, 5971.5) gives 2.03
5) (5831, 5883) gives 2.07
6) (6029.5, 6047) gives 1.97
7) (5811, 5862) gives 2.05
